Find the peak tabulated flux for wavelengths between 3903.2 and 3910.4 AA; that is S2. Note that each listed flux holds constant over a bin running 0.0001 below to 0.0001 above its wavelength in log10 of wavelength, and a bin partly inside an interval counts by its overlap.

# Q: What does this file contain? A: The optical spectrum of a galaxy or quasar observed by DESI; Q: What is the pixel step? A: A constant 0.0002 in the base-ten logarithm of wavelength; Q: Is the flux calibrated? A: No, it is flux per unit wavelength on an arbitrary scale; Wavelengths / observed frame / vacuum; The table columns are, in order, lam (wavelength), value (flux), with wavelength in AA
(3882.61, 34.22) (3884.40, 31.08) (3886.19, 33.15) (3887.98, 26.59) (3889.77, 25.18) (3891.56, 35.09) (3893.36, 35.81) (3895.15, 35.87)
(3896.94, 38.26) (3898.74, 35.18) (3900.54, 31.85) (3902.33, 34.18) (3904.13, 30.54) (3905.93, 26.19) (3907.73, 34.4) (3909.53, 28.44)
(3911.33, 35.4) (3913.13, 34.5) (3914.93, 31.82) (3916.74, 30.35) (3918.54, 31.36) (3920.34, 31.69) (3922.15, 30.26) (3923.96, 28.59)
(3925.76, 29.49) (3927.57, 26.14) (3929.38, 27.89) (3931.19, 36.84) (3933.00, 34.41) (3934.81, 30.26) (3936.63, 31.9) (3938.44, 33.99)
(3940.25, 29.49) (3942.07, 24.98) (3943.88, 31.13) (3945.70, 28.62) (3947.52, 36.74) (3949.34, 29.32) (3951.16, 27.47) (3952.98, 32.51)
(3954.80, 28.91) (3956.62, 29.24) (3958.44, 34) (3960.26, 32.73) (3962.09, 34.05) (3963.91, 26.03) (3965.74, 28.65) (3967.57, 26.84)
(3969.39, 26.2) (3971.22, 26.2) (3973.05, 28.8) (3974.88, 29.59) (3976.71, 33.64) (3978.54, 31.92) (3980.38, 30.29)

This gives 34.4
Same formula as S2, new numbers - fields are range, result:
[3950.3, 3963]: 34.05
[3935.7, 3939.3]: 33.99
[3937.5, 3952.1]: 36.74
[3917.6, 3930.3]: 31.69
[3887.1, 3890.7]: 26.59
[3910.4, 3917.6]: 35.4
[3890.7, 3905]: 38.26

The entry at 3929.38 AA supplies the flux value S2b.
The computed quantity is 27.89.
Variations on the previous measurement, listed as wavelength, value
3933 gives 34.41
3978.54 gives 31.92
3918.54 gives 31.36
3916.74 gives 30.35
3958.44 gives 34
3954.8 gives 28.91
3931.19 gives 36.84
